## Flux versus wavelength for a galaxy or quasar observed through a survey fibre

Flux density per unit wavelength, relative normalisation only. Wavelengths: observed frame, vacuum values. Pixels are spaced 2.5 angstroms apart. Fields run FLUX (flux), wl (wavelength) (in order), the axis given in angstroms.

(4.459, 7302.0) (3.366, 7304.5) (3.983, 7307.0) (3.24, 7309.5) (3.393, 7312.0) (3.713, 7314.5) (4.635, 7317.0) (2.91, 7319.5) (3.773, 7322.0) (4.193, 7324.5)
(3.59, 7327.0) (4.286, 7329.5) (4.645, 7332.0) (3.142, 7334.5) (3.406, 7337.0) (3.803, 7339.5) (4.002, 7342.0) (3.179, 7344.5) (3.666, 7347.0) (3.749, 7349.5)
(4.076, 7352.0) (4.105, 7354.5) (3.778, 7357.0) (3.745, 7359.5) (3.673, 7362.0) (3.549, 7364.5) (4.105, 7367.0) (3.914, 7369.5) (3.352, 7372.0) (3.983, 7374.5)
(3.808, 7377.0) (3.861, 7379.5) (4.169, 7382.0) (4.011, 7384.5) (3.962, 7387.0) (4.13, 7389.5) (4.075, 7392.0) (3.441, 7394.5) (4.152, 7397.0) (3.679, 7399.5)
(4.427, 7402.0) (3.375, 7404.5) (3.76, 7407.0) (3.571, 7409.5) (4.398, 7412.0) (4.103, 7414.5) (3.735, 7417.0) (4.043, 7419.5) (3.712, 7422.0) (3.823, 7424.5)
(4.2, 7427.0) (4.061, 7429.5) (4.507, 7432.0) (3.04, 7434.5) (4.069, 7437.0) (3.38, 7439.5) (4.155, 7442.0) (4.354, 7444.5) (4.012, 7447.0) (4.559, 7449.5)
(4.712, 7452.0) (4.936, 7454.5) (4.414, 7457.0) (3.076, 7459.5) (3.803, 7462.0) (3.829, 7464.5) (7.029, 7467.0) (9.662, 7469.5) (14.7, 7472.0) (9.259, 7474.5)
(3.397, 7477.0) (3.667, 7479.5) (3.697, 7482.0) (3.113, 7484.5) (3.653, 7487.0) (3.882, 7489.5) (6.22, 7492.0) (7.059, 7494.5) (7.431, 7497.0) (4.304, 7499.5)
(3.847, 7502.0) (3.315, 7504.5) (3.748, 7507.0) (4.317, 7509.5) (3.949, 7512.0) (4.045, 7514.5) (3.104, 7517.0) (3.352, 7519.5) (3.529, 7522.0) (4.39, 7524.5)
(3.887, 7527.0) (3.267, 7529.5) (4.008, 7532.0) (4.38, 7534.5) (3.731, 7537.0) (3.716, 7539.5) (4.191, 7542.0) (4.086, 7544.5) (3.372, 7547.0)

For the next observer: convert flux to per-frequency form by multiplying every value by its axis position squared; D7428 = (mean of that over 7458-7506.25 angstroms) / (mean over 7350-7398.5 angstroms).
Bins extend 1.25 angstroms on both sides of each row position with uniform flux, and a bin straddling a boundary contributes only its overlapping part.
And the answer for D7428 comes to 1.46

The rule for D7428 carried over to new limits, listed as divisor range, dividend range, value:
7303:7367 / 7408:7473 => 1.30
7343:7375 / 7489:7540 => 1.19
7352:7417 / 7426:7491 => 1.29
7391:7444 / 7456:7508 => 1.41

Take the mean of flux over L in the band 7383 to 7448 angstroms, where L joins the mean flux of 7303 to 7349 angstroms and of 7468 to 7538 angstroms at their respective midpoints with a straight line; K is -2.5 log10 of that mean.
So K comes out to 0.10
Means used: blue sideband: 3.72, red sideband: 4.9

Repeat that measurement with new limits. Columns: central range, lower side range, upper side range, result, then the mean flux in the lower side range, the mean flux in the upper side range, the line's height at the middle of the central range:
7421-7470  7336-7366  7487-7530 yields -0.075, 3.73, 4.33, 4.09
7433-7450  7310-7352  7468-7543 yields 0.136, 3.76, 4.84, 4.44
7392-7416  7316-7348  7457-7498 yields 0.223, 3.78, 5.79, 4.77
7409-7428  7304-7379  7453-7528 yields 0.109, 3.76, 4.96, 4.38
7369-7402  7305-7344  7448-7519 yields 0.095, 3.76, 5.08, 4.27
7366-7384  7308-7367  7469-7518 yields 0.063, 3.76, 5.26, 4.12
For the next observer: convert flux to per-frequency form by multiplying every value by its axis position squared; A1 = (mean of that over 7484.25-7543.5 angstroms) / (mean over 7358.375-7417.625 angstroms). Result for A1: 1.1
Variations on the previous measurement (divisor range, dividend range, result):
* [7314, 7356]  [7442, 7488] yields 1.44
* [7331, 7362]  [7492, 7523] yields 1.22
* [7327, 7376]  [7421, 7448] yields 1.06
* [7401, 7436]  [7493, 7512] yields 1.26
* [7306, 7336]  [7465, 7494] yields 1.70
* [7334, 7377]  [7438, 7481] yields 1.50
